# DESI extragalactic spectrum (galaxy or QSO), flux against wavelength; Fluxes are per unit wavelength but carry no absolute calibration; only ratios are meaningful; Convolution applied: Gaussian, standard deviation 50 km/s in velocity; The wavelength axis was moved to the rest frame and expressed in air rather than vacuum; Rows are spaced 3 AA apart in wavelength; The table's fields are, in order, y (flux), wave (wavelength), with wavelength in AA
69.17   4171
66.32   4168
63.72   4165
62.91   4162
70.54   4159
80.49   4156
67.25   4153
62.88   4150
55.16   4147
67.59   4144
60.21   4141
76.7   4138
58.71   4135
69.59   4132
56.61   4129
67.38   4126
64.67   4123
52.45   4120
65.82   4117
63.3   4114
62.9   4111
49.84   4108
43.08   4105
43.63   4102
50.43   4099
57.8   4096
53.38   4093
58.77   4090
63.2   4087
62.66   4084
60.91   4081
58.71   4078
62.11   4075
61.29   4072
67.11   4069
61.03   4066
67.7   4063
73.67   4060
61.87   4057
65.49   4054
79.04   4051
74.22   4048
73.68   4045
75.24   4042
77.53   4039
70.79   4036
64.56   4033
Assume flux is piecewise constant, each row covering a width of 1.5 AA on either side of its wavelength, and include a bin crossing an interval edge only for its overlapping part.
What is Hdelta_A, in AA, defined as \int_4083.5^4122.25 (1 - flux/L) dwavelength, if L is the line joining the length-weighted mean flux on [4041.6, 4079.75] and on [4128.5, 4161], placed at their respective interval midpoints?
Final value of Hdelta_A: 6.33 AA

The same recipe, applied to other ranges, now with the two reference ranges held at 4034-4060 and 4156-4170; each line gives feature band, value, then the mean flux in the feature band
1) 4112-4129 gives 1.7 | 62.2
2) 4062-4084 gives 2.6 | 62.6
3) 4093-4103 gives 2.7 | 51.4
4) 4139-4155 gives 1.1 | 63.6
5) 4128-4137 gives 0.8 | 62.8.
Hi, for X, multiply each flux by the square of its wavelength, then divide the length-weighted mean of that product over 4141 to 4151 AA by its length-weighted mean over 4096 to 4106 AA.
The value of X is 1.3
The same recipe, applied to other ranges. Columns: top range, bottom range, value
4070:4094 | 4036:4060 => 0.85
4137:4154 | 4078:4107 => 1.21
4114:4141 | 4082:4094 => 1.09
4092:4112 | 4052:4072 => 0.79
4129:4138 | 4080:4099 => 1.13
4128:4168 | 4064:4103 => 1.15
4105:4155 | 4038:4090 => 0.96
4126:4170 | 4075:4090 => 1.11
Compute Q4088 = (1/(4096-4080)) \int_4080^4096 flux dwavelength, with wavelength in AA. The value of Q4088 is 59.6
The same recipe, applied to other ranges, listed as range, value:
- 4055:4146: 60.8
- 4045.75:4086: 65.9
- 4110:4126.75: 62.5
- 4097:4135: 57.5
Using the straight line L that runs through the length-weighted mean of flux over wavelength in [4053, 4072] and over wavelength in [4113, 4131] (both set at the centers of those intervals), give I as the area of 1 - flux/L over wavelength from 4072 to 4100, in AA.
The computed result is 2.3 AA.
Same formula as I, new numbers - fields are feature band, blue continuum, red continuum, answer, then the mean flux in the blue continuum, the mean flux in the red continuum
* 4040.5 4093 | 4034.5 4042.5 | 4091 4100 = -1.2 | 74.4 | 54.3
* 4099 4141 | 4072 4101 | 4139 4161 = 2.4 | 58.5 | 66.5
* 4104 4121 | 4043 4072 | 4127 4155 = 2.3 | 69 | 64.2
